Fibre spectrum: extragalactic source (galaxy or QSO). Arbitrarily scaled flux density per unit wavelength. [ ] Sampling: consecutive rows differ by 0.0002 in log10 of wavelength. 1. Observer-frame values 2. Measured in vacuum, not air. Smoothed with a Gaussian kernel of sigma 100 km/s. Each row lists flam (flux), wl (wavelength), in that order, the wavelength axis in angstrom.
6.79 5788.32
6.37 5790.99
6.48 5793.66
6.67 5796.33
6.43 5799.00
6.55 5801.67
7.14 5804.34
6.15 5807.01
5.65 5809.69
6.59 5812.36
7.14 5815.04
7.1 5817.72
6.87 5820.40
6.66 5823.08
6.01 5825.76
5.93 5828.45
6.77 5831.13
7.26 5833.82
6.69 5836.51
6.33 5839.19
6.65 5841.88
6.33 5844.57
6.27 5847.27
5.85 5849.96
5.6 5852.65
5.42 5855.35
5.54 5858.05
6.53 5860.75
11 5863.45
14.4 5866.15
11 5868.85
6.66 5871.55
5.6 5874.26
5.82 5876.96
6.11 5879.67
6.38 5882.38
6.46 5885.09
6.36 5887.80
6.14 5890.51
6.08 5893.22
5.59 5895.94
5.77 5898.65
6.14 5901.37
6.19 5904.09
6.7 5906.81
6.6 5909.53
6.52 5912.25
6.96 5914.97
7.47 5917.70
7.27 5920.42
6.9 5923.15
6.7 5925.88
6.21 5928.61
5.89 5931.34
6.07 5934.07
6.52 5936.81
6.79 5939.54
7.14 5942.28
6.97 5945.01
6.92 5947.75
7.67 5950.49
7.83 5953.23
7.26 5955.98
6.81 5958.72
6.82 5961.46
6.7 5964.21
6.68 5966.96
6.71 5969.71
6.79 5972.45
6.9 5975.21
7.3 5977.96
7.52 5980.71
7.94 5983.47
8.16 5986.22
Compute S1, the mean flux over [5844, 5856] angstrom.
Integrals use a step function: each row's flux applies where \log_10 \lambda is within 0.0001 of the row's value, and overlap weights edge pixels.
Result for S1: 5.89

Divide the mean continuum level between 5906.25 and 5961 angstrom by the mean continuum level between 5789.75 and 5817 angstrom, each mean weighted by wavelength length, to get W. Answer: 1.05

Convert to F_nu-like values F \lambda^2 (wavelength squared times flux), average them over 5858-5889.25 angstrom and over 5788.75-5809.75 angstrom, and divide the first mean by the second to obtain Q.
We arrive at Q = 1.2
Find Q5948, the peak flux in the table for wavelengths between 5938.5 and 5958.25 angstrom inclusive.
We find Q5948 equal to 7.83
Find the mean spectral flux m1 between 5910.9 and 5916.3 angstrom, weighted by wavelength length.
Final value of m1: 6.74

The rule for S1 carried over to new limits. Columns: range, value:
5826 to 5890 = 6.97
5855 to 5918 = 6.99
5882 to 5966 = 6.64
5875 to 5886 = 6.15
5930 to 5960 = 6.9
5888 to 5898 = 5.98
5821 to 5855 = 6.35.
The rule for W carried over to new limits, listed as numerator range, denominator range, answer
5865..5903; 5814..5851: 1.07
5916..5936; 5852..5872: 0.79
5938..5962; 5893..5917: 1.13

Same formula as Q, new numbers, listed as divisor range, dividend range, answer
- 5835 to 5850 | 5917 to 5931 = 1.09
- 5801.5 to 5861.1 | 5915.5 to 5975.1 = 1.12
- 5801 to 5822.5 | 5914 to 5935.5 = 1.04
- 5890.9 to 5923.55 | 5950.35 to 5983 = 1.11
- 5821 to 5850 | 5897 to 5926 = 1.05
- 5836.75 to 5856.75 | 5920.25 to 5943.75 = 1.11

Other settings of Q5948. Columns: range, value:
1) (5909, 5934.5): 7.47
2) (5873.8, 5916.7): 6.96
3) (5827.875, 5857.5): 7.26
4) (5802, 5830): 7.14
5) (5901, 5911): 6.7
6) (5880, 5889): 6.46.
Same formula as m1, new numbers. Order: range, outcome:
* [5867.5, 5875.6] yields 7.75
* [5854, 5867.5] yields 8.58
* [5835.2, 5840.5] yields 6.52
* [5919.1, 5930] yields 6.76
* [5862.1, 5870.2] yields 12.1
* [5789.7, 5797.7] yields 6.5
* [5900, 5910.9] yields 6.41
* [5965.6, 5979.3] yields 6.88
